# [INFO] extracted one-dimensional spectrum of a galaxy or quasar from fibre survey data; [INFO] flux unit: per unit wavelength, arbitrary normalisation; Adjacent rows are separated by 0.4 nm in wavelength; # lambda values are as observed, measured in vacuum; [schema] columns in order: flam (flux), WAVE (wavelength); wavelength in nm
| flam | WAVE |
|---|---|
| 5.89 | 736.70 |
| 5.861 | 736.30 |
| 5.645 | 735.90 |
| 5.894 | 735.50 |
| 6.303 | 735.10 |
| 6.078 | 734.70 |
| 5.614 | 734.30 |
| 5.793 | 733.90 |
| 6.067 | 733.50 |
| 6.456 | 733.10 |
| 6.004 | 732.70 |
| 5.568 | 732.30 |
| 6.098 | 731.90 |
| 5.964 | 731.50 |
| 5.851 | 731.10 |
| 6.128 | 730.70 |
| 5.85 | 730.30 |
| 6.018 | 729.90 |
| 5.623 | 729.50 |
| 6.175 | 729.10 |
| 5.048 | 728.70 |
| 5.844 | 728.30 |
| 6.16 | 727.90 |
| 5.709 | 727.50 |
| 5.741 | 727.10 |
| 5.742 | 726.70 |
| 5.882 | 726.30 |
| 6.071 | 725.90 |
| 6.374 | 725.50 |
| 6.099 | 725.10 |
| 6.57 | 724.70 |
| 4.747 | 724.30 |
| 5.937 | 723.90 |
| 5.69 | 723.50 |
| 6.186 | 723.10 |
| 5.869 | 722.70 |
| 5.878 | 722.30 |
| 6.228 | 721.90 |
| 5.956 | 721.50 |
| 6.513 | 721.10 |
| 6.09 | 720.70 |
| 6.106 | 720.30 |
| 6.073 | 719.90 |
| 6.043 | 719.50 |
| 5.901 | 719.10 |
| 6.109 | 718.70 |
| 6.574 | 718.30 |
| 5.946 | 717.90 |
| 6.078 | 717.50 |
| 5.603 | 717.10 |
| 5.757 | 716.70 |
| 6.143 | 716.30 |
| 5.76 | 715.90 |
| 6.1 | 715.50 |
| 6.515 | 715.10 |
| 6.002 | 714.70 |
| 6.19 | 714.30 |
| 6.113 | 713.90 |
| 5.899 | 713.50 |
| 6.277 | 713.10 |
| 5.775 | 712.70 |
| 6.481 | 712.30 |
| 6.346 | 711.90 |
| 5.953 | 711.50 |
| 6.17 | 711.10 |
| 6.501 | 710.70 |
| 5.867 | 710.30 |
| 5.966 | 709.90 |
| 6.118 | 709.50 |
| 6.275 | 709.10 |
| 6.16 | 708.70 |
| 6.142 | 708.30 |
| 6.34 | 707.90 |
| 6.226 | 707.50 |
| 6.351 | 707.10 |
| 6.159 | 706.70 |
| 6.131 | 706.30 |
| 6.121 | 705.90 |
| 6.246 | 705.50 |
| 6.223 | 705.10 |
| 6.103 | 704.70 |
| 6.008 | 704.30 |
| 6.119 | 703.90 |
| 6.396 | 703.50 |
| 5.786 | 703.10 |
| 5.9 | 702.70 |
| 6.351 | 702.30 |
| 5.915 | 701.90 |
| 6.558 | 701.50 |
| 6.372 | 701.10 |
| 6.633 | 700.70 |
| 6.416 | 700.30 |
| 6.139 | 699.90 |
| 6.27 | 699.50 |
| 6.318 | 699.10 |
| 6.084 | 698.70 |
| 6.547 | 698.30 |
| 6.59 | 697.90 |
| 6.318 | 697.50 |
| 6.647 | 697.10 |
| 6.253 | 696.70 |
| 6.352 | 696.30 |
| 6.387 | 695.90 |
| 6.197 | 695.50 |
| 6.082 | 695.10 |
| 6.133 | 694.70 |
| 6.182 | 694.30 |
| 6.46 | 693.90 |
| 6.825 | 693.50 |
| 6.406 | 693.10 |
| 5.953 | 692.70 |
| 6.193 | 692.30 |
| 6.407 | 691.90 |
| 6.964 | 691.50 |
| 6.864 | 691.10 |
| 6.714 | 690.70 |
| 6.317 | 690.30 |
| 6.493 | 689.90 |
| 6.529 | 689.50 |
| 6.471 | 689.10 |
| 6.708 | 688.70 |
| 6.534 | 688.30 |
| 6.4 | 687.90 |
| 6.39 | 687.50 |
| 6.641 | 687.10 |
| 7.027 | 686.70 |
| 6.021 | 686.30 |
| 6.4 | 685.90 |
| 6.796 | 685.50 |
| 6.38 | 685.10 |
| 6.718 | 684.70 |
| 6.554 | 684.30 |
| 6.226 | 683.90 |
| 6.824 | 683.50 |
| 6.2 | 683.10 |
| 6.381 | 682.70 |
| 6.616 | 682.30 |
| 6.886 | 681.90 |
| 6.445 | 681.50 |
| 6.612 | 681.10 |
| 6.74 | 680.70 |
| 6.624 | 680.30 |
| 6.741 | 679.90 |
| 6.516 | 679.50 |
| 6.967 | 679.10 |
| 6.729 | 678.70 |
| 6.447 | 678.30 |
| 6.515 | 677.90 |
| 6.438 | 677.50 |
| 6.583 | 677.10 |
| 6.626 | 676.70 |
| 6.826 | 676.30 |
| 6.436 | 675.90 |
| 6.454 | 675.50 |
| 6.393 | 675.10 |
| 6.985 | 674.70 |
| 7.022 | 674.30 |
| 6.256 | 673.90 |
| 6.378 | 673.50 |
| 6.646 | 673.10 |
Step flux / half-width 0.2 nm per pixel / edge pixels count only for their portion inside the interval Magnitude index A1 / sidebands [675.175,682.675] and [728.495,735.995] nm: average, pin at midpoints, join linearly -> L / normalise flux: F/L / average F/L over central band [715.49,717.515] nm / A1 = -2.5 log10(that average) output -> 0.04 mag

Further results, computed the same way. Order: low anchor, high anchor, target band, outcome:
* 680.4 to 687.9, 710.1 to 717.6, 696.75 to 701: -0.01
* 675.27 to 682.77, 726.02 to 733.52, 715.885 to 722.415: 0.00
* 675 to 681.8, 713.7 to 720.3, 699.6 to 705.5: 0.01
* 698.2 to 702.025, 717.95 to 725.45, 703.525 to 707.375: 0.01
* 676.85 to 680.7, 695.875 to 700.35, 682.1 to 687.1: 0.00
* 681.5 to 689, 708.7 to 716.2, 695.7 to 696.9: 0.01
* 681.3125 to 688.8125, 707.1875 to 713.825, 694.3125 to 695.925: 0.04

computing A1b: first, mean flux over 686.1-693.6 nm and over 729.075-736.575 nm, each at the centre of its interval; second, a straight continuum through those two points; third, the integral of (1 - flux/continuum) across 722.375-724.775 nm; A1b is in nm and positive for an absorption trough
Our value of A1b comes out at 0.11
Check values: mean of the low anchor 6.51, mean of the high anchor 5.94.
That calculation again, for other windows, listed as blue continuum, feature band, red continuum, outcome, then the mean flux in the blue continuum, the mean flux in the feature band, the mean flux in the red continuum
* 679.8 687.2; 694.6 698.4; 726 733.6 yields 0.02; 6.57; 6.35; 5.89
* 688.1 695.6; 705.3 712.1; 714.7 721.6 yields 0.03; 6.45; 6.18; 6.07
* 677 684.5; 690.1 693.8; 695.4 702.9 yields -0.05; 6.58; 6.51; 6.33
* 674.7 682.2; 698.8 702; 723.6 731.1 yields -0.03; 6.62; 6.33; 5.87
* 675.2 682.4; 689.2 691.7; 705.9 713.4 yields -0.07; 6.62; 6.64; 6.17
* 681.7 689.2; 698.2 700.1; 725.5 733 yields 0.02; 6.54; 6.26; 5.88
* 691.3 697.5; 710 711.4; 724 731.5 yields -0.01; 6.36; 6.15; 5.87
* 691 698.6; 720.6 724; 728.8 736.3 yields 0.01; 6.4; 6.04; 5.94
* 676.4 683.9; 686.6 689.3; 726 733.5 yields -0.04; 6.6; 6.58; 5.89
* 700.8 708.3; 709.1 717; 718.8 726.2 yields 0.01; 6.19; 6.1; 6.02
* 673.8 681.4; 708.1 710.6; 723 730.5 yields 0.01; 6.63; 6.1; 5.86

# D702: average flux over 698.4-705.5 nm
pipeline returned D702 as 6.22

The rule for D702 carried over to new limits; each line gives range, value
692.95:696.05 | 6.33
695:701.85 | 6.36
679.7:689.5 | 6.56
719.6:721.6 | 6.15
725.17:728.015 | 5.95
